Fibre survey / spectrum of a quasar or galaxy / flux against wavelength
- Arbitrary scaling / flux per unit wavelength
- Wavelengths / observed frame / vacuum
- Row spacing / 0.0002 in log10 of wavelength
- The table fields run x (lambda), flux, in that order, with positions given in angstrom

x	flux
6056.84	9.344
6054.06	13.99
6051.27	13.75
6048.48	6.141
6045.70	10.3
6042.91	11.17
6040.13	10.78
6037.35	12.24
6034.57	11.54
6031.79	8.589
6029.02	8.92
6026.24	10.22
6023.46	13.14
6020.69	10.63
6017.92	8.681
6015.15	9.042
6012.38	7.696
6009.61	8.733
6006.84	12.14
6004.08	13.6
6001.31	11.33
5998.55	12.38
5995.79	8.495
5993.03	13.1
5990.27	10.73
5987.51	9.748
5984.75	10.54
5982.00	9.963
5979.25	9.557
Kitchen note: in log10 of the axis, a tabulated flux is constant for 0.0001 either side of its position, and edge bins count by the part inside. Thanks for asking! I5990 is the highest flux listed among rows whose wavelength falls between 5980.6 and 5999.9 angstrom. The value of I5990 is 13.1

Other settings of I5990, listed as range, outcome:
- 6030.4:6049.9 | 12.24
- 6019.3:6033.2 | 13.14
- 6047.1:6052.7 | 13.75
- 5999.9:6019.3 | 13.6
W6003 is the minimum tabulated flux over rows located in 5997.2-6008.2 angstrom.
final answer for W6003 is 11.33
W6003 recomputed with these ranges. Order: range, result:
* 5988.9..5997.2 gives 8.495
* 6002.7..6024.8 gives 7.696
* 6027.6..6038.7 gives 8.589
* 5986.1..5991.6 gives 9.748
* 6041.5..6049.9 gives 6.141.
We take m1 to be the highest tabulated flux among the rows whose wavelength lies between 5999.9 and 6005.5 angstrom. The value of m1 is 13.6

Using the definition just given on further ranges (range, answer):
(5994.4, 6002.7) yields 12.38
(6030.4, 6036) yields 11.54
